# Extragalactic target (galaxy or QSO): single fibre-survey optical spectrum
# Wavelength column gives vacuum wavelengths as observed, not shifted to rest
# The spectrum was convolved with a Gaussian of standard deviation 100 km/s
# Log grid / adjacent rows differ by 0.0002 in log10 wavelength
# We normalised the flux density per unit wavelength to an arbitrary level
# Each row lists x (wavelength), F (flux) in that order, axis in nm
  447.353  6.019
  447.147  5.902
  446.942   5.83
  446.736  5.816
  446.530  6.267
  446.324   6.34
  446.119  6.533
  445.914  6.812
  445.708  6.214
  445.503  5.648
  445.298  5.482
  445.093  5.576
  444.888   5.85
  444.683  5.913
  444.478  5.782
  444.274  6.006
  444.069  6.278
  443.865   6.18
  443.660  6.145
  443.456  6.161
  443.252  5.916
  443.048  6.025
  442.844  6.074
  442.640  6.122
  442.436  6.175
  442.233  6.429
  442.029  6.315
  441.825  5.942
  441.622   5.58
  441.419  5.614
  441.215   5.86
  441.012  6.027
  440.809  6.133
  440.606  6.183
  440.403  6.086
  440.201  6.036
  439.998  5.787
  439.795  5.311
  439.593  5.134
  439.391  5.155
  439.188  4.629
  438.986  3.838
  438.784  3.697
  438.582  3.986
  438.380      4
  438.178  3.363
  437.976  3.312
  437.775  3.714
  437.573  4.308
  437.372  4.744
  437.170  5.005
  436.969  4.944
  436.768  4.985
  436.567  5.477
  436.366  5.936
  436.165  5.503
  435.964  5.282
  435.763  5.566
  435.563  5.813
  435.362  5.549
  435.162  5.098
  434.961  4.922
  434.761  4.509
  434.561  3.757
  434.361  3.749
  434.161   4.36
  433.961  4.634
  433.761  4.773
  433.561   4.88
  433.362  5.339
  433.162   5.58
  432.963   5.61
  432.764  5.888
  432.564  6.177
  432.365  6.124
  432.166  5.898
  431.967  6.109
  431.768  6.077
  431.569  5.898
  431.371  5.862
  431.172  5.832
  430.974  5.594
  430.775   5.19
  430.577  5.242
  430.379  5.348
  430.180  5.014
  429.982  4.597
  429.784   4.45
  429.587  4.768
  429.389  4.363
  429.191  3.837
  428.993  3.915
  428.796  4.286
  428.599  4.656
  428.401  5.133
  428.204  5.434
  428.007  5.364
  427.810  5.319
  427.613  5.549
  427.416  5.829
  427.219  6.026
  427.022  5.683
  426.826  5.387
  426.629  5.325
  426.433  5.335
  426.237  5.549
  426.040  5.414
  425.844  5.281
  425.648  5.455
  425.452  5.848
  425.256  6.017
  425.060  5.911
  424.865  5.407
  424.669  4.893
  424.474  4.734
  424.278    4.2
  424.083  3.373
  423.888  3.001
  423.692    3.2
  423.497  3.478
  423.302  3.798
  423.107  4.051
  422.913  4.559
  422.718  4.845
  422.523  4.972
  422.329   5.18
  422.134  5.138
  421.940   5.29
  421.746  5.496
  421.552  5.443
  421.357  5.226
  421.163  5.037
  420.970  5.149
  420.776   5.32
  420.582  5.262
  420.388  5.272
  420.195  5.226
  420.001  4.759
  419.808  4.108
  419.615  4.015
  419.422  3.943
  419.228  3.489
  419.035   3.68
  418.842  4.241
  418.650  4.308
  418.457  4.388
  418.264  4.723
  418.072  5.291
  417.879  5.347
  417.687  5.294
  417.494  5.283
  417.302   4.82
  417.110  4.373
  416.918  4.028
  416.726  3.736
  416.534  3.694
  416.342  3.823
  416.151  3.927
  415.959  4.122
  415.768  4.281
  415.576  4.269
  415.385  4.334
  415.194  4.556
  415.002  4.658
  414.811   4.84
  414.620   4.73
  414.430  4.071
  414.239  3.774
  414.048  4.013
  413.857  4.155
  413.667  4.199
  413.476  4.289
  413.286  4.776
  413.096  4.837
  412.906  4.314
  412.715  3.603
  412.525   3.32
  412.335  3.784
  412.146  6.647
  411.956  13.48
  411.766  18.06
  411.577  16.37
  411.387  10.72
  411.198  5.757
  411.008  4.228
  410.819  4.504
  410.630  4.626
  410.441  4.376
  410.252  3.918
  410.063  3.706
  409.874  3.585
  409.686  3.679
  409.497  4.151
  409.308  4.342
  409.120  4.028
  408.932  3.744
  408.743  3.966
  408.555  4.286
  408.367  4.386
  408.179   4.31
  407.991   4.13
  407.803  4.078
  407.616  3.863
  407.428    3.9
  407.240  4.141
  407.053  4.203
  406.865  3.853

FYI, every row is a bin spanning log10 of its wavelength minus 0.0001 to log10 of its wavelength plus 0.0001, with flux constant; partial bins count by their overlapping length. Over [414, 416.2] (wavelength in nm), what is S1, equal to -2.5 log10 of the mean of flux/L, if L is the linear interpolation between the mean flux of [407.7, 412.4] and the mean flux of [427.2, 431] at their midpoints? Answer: 0.30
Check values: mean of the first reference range 5.97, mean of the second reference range 4.96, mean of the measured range 4.31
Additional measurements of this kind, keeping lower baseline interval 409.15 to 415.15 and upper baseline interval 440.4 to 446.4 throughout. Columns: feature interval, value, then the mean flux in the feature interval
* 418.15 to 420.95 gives 0.261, 4.51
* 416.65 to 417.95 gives 0.210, 4.7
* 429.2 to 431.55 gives 0.155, 5.09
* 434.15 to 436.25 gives 0.200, 4.94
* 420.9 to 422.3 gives 0.100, 5.25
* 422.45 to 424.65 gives 0.390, 4.04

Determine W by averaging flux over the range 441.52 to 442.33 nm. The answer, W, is 6.06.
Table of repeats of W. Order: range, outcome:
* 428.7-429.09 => 4.11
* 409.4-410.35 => 3.81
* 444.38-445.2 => 5.78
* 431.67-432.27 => 6.03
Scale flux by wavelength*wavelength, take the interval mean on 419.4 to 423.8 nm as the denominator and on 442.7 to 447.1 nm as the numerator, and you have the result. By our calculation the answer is 1.42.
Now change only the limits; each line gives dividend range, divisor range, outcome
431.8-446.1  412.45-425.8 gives 1.30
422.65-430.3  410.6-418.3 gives 0.94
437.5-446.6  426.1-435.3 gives 1.13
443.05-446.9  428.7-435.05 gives 1.26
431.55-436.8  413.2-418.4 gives 1.31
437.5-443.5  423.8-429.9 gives 1.12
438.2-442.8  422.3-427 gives 1.21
